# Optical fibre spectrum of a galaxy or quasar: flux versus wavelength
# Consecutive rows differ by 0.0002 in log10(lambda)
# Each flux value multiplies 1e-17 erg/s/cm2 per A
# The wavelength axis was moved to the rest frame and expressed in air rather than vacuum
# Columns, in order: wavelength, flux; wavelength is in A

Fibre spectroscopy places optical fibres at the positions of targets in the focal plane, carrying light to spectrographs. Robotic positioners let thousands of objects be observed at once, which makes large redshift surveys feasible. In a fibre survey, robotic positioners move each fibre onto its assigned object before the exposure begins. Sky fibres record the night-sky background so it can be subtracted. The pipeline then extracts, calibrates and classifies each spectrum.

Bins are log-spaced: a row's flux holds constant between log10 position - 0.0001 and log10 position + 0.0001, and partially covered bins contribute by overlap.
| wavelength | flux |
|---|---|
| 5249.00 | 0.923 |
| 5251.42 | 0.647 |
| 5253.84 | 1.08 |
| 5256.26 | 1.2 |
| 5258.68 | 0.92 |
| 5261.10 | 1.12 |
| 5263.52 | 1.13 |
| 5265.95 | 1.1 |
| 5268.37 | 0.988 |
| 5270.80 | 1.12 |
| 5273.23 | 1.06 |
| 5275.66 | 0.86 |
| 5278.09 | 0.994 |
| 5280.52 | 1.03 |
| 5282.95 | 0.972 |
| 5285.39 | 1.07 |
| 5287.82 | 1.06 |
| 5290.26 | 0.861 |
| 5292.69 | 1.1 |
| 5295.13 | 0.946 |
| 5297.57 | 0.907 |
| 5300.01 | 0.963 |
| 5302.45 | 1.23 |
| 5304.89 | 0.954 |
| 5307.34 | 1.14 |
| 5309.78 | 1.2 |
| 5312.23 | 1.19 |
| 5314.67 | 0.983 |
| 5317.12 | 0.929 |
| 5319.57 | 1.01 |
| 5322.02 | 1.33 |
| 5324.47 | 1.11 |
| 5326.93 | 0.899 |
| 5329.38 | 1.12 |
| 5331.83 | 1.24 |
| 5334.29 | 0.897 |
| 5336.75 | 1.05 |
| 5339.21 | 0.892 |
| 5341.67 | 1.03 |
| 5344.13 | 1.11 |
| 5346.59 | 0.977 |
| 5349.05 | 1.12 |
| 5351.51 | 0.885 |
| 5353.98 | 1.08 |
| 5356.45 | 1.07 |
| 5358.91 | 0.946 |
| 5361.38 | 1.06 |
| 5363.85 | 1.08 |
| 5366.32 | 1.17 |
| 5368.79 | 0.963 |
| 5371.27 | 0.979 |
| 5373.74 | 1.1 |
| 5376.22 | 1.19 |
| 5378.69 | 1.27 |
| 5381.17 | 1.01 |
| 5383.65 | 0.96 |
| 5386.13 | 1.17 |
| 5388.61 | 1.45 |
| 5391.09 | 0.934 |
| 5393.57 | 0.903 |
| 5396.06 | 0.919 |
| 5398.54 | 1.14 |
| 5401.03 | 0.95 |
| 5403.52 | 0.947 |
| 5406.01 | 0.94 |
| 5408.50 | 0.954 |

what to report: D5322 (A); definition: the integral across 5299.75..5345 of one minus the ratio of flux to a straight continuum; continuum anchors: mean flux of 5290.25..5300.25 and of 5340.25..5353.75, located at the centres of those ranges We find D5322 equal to -3.2 A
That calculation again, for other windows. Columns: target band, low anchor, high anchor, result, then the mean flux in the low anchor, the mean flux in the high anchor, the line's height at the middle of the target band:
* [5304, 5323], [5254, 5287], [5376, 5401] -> -0.6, 1.04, 1.08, 1.06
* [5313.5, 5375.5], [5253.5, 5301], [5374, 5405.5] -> 0.4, 1.02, 1.07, 1.05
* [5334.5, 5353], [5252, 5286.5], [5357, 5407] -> 0.8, 1.04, 1.05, 1.05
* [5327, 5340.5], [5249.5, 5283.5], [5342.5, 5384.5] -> 0.2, 1.01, 1.06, 1.04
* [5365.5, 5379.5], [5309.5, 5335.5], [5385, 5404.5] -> -0.6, 1.08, 1.05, 1.06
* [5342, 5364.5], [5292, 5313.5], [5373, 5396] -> 1.1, 1.07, 1.1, 1.09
